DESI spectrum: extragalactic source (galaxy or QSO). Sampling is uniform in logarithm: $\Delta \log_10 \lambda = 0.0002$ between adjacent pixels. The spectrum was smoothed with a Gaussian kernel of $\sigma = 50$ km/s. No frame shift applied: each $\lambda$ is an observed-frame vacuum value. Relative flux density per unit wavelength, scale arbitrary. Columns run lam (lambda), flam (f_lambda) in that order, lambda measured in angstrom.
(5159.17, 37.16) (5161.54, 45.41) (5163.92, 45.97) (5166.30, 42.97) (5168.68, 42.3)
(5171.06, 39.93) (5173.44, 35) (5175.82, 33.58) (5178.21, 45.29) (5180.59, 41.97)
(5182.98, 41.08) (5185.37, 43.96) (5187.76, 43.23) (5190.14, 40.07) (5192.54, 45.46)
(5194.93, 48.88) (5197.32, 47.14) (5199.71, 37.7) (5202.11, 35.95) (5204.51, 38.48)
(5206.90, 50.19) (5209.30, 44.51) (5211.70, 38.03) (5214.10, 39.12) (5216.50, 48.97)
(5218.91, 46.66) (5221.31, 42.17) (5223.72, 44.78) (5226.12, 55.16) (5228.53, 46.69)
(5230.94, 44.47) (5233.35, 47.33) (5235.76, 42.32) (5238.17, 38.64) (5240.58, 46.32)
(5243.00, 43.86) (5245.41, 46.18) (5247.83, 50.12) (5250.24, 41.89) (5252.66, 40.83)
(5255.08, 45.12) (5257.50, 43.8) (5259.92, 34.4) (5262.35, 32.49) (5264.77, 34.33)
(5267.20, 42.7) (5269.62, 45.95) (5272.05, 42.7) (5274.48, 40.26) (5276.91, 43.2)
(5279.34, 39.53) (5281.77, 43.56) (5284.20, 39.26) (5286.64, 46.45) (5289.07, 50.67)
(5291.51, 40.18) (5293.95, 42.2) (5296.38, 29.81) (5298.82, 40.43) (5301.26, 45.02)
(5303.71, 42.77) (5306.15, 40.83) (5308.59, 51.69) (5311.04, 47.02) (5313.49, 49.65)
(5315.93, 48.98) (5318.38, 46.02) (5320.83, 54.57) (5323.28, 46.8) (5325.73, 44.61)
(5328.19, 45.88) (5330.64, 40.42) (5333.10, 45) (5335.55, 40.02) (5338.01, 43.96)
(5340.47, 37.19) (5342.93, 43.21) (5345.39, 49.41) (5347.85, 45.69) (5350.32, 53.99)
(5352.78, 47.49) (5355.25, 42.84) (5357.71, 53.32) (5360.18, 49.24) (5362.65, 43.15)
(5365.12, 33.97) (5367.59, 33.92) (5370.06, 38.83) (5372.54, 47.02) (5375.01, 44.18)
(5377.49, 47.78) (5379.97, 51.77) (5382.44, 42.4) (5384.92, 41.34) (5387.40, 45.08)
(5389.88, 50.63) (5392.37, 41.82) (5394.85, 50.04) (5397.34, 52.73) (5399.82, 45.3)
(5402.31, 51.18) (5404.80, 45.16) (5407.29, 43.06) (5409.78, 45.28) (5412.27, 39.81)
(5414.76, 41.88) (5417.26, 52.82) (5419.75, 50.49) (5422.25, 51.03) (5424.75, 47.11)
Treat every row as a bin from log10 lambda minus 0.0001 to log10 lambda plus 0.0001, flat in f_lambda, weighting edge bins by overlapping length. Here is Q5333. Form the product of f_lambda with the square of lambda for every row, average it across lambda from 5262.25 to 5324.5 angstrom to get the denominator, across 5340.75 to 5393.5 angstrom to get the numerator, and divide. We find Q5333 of 1.1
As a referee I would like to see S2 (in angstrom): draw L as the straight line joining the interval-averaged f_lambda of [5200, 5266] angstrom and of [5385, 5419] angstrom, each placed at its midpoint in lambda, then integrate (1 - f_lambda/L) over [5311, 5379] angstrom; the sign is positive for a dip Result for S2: 0.1 angstrom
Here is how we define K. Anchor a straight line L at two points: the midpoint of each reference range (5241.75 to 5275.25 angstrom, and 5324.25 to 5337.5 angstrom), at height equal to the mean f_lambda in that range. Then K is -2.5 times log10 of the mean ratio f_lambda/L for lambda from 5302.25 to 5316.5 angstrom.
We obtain -0.09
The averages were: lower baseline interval 41.8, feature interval 46.7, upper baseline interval 43.3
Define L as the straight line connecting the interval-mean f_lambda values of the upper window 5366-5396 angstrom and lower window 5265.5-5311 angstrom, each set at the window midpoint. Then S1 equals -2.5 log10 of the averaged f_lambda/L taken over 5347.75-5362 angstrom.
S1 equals -0.11 mag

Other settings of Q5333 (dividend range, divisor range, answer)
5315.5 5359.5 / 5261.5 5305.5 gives 1.14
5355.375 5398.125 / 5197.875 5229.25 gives 1.09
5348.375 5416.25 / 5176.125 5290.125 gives 1.11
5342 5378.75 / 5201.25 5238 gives 1.07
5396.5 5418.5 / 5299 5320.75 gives 1.03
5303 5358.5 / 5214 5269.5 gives 1.10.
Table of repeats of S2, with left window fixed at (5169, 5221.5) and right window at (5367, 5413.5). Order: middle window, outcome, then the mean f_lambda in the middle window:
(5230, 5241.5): -0.2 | 43.8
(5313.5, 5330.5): -1.3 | 47.5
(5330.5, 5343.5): 0.8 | 41.6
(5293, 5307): 1.2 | 40.1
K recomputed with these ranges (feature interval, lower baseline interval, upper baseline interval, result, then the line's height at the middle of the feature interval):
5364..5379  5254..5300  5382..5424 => 0.10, 45.1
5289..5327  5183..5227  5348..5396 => -0.01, 44.6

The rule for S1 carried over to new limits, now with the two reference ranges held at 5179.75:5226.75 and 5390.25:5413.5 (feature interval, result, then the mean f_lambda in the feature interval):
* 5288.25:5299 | 0.11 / 40.3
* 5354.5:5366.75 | 0.03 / 44.2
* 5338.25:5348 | 0.04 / 43.7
